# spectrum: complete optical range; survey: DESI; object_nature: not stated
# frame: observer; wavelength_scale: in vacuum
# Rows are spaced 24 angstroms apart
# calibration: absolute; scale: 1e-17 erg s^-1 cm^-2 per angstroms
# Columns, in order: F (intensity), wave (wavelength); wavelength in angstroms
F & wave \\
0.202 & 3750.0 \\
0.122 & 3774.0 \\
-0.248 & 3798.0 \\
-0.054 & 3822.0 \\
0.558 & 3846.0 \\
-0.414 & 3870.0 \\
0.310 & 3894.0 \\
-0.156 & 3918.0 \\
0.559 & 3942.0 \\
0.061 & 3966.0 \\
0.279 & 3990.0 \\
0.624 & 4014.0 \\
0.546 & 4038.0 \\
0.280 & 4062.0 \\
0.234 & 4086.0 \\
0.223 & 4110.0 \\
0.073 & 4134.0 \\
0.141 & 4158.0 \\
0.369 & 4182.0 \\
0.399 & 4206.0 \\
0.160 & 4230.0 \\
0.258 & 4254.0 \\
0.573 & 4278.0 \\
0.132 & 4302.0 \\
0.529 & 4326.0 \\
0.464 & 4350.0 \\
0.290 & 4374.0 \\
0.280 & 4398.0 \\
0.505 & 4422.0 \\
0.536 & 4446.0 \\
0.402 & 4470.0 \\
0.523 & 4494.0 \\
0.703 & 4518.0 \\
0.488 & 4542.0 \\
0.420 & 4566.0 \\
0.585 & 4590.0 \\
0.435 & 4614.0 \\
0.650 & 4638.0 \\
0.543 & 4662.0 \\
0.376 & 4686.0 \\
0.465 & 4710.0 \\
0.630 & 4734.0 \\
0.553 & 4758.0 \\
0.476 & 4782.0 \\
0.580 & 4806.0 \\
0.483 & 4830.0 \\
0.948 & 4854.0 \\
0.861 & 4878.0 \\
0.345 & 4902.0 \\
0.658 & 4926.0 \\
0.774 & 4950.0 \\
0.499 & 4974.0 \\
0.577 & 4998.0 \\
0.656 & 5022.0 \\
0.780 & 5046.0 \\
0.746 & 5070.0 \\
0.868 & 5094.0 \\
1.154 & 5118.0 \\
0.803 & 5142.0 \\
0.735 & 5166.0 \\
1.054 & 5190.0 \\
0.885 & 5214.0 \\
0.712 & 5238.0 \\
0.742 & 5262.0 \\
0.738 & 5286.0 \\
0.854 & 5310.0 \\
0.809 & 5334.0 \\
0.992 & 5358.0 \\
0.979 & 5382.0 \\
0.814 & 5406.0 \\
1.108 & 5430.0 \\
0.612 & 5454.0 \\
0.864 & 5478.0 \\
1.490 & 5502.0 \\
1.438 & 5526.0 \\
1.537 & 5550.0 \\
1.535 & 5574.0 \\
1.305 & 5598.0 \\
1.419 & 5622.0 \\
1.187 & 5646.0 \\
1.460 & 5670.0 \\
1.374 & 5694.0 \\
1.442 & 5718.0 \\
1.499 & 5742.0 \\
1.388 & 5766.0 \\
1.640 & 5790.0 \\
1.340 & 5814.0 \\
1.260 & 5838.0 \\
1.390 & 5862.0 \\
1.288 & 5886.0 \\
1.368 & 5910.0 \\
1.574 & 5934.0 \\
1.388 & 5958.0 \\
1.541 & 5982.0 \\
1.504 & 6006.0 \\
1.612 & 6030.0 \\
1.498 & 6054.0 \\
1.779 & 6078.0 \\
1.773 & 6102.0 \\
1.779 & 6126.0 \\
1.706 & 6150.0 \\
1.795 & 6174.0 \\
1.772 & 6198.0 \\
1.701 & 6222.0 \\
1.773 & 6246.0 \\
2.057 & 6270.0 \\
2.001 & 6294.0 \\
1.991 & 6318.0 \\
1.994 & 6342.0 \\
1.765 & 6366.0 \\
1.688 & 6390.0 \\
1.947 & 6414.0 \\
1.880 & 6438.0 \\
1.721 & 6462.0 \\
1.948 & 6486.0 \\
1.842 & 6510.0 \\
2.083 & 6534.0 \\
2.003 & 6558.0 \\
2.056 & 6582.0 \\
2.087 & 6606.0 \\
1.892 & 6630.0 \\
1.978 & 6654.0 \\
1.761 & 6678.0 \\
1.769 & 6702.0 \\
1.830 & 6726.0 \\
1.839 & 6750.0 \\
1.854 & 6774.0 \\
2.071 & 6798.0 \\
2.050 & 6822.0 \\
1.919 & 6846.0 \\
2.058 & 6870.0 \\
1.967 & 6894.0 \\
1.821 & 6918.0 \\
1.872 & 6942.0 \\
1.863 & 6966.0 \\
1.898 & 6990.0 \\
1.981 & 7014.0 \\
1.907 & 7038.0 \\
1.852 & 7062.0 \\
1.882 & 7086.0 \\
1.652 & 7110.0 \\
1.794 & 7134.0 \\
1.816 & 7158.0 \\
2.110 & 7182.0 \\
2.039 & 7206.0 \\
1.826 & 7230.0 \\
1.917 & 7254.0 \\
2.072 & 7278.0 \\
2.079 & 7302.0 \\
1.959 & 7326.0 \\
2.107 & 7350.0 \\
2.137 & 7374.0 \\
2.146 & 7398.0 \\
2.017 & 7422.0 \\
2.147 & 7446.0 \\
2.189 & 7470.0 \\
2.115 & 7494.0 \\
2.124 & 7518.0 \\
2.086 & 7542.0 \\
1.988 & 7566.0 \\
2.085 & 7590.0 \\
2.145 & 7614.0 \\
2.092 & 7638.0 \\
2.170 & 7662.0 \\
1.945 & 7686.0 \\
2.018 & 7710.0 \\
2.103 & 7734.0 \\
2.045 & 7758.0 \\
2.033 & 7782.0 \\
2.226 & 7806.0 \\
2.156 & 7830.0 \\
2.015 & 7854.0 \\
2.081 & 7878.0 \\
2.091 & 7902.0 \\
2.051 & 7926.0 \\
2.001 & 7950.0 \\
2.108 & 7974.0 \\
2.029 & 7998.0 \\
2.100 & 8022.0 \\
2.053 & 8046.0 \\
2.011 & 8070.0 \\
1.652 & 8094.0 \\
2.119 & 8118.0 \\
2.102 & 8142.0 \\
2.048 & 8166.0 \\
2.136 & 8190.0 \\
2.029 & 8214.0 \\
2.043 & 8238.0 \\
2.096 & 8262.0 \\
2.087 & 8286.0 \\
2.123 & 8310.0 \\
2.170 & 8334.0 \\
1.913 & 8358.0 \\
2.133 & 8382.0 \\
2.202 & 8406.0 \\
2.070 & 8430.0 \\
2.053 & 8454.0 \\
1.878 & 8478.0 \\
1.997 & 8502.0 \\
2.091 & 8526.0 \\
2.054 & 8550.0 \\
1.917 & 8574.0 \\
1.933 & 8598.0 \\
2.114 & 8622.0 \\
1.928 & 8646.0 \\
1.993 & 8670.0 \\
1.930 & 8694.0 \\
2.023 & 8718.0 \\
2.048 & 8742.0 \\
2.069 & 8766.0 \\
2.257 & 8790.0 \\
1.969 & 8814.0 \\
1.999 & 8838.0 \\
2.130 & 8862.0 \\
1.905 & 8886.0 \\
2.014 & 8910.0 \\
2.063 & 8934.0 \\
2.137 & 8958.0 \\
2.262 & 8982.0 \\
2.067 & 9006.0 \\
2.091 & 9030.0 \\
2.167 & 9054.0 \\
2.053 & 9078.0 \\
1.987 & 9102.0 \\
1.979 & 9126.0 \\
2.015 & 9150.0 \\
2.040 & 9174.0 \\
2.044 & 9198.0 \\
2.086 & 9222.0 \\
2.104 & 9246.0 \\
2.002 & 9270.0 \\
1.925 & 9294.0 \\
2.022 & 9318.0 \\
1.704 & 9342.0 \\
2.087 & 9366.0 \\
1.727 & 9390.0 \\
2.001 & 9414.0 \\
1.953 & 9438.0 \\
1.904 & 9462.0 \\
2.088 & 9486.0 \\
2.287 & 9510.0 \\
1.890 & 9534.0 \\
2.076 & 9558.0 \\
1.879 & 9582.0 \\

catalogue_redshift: 0.37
